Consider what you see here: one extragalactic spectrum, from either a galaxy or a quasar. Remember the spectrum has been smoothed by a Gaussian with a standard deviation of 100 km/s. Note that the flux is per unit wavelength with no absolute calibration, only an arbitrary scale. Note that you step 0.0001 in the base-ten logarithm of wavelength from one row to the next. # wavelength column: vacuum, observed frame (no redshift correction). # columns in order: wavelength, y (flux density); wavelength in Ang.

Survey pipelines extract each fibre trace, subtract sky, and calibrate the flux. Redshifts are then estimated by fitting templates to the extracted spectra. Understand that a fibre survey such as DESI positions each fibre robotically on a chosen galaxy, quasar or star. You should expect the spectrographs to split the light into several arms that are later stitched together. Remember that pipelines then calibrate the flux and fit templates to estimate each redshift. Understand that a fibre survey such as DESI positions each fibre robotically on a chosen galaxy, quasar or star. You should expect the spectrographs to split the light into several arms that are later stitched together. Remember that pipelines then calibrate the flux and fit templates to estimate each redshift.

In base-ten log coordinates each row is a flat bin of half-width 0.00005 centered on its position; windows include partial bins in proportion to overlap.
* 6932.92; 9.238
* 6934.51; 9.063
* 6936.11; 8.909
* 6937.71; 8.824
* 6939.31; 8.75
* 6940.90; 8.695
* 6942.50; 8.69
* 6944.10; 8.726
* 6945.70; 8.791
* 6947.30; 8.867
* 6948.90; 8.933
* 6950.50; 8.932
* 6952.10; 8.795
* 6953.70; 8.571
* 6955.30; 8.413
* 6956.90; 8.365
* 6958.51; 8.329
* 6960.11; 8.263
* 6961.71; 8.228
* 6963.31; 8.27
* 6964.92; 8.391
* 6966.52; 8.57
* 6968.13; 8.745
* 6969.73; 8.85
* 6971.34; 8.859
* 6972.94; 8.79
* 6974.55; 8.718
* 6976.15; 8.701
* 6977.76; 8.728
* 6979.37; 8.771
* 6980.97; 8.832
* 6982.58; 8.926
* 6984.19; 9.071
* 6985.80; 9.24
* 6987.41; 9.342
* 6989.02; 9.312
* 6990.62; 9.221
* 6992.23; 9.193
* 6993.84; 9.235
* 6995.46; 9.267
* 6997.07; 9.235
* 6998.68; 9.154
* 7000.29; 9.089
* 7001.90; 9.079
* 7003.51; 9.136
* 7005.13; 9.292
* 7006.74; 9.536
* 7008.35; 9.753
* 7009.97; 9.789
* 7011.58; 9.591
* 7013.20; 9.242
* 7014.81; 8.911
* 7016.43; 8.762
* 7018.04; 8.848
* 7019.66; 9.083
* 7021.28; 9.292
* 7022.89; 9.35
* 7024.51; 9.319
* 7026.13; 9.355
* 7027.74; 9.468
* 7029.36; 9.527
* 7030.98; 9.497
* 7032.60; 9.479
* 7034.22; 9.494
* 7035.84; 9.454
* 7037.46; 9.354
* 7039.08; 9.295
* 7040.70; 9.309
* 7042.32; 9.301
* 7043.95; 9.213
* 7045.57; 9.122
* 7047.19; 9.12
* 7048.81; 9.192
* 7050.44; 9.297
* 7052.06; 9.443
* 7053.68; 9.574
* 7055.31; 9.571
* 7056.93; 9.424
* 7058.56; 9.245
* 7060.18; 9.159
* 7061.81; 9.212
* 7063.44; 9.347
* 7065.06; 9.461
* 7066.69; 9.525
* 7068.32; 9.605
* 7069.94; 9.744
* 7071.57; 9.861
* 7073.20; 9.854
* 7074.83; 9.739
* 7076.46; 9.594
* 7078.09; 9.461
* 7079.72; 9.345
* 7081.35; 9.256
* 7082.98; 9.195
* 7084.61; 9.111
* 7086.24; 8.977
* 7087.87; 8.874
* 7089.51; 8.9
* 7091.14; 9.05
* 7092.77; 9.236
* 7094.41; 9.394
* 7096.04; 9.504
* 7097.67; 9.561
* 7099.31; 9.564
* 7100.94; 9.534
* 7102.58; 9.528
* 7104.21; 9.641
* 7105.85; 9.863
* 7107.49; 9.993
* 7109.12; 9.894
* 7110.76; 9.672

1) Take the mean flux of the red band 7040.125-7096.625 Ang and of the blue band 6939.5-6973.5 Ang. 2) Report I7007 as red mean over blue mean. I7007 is 1.1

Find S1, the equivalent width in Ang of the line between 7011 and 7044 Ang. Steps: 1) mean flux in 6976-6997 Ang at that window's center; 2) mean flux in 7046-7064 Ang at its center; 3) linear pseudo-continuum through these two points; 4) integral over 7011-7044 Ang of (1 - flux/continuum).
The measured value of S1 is -0.2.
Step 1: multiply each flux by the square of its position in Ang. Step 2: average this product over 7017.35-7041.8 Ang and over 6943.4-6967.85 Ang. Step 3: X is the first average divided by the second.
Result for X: 1.11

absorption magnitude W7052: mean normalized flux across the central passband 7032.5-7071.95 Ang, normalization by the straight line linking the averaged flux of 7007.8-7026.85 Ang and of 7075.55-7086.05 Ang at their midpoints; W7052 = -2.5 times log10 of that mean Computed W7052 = -0.01 mag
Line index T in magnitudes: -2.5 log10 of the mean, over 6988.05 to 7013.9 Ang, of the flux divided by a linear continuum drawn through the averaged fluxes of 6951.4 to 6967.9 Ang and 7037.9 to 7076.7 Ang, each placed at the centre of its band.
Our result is -0.06 mag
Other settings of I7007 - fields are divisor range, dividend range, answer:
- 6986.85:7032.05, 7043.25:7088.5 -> 1.01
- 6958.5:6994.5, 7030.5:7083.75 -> 1.07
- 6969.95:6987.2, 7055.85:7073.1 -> 1.07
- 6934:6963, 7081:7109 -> 1.08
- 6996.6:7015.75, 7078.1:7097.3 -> 0.99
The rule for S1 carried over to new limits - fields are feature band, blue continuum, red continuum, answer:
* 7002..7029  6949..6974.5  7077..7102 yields -1.30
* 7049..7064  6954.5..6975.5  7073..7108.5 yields -0.30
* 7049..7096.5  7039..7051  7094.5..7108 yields 0.23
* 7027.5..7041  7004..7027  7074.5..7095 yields -0.23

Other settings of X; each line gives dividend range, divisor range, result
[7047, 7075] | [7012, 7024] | 1.05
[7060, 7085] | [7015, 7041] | 1.03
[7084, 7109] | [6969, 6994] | 1.08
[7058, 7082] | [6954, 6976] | 1.15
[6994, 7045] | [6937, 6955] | 1.08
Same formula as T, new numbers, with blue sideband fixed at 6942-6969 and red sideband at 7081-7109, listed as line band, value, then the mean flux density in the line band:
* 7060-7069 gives -0.02 mag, 9.39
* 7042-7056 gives -0.02 mag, 9.31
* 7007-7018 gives -0.05 mag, 9.32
